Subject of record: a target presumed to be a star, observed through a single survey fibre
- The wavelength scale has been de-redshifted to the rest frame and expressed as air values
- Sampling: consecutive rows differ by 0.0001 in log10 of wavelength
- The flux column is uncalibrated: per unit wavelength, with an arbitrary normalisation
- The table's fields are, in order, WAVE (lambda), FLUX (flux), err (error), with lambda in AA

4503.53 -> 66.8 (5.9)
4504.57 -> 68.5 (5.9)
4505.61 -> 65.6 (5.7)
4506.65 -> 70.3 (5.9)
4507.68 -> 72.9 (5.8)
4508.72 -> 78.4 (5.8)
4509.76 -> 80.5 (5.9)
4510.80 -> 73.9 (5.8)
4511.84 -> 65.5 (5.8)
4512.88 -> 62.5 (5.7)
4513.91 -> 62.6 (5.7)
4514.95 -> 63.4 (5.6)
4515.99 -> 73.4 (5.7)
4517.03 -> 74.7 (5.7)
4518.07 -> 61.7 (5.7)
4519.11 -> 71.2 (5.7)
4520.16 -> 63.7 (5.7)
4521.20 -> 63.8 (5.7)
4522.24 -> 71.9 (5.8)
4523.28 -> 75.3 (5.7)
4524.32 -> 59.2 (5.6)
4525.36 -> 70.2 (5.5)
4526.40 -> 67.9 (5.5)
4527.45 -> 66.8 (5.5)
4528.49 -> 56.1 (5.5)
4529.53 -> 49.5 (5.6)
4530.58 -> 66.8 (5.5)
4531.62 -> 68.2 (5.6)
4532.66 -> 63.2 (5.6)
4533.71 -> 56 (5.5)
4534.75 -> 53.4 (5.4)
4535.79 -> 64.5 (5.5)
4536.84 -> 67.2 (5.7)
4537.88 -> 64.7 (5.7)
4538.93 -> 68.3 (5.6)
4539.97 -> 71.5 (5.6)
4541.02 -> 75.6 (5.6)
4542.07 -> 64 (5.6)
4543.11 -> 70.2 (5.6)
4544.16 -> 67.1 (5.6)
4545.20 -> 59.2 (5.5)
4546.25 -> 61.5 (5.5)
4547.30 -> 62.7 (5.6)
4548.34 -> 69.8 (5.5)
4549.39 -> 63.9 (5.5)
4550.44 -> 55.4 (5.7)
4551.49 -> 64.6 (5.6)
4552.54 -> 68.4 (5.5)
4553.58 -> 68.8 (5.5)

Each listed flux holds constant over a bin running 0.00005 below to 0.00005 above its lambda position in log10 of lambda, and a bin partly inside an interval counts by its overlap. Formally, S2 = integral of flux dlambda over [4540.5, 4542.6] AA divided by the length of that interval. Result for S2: 69.9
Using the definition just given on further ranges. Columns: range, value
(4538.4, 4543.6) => 69.9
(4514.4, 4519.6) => 68.8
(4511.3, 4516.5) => 65.6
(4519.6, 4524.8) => 66.8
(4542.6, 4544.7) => 68.6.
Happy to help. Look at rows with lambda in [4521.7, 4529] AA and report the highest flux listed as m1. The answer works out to 75.3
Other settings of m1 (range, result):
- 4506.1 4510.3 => 80.5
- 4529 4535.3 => 68.2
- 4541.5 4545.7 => 70.2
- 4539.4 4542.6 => 75.6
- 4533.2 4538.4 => 67.2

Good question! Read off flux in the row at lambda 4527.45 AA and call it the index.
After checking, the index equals 66.8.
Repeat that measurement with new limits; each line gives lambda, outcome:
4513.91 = 62.6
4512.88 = 62.5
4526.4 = 67.9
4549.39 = 63.9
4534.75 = 53.4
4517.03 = 74.7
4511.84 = 65.5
